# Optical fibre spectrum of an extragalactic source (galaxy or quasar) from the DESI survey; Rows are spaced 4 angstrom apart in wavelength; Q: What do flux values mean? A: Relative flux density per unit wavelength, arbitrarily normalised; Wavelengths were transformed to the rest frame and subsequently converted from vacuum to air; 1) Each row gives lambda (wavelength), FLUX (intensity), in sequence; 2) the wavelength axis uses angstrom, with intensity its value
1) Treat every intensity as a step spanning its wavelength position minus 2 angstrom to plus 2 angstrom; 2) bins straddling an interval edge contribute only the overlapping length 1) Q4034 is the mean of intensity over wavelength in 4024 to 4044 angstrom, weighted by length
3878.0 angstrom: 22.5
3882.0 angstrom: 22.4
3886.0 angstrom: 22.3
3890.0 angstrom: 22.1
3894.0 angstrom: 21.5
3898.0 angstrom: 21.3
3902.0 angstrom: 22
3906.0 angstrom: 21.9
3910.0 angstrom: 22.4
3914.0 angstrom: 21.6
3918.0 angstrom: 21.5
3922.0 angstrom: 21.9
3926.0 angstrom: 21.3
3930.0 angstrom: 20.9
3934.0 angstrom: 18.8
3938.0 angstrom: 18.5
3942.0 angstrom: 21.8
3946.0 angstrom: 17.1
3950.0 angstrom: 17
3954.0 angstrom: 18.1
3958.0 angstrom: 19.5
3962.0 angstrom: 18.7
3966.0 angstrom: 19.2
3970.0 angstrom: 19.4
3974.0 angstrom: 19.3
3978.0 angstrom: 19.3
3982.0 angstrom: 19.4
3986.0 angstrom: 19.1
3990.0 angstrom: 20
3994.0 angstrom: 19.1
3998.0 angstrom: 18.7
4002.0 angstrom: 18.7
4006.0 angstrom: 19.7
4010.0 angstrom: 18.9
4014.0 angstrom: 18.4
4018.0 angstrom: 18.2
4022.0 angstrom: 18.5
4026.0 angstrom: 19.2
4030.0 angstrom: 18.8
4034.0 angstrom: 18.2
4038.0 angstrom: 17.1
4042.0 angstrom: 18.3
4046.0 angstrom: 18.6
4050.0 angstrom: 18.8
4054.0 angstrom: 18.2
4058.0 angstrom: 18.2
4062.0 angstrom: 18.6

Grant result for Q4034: 18.3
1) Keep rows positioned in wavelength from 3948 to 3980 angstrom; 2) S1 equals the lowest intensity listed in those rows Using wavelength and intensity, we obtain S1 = 17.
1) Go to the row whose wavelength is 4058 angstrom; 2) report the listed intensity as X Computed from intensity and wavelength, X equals 18.2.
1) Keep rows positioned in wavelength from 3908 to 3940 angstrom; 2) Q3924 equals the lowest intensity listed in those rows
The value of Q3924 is 18.5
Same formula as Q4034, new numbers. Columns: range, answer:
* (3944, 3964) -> 18.1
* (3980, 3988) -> 19.2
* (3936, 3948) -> 19.1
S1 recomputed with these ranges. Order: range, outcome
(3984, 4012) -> 18.7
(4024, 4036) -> 18.2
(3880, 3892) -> 22.1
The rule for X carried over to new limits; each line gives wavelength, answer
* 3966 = 19.2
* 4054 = 18.2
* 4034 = 18.2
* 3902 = 22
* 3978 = 19.3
